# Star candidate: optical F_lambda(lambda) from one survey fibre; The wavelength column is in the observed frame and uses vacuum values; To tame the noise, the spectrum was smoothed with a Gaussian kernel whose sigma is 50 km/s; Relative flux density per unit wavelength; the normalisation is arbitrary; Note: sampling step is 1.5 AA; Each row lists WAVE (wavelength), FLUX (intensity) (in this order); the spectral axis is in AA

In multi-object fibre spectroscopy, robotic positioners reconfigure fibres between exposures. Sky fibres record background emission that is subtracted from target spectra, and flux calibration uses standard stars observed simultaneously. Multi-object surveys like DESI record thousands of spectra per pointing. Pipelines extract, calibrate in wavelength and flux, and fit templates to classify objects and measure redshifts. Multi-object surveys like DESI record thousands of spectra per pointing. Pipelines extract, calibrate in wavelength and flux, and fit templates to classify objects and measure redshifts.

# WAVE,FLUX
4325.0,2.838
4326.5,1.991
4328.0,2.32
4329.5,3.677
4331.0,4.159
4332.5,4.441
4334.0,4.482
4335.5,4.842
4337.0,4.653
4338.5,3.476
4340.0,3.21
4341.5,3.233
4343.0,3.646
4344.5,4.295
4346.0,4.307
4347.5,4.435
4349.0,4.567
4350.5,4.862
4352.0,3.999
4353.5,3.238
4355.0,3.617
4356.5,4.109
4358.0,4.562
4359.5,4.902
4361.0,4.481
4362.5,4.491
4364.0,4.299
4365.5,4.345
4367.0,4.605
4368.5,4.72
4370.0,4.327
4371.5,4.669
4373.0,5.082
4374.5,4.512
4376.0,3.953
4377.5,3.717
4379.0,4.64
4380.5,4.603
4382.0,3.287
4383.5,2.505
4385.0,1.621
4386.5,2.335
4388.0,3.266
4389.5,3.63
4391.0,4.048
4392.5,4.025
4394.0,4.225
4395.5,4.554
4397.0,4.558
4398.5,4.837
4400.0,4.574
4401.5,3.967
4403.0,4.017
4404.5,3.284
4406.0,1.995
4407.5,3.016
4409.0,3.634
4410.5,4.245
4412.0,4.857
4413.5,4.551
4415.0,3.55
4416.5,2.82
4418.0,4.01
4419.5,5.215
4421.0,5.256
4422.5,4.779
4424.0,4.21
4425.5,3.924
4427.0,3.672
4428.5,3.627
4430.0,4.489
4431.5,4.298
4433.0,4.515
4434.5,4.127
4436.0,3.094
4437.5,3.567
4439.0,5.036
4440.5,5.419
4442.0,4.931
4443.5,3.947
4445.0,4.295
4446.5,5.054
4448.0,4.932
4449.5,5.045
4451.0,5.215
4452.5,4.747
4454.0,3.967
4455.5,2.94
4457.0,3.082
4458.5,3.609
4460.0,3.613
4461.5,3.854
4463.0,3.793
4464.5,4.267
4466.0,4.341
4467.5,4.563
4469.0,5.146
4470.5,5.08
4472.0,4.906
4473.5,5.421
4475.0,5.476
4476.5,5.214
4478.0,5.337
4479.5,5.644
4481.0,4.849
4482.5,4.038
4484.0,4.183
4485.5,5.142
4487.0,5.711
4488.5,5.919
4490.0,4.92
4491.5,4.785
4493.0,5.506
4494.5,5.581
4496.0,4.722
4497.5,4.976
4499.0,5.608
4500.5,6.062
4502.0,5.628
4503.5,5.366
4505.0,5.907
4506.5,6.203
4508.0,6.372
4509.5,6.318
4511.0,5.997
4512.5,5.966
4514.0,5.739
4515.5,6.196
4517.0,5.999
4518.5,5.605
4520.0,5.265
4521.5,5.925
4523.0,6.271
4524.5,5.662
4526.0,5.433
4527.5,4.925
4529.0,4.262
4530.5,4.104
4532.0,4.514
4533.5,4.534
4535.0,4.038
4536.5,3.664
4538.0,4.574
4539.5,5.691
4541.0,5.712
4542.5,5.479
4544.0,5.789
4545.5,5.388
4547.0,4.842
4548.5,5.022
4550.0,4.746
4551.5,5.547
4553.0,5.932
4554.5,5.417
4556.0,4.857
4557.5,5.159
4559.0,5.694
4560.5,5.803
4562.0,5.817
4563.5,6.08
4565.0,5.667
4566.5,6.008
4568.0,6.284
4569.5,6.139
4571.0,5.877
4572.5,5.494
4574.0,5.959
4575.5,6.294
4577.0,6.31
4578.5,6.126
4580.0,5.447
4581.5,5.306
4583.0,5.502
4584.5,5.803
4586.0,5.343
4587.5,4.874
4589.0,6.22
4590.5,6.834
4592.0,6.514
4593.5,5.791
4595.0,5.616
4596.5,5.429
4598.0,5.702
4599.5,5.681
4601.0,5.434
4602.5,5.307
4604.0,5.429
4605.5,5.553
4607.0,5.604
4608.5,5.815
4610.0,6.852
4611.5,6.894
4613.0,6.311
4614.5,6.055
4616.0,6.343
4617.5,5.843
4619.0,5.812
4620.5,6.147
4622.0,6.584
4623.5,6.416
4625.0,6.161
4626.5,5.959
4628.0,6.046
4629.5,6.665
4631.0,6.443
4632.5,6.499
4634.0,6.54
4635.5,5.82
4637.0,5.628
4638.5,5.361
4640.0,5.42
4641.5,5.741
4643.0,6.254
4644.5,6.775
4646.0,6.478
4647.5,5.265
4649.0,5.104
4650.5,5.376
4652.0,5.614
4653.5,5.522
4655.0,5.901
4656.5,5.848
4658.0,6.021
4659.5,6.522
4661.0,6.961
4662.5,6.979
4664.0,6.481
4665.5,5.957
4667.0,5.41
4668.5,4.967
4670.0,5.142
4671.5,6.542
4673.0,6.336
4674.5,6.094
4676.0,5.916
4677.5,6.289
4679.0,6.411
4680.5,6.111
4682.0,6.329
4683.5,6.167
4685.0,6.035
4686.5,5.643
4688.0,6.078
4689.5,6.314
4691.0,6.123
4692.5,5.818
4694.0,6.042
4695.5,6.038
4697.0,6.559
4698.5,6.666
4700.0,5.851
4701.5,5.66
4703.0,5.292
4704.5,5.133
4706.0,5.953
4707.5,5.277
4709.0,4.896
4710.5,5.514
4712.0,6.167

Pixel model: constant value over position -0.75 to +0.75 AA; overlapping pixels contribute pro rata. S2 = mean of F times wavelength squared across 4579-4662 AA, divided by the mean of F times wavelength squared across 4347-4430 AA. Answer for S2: 1.6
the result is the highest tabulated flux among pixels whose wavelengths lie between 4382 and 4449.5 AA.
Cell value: 5.419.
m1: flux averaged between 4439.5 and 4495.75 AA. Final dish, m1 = 4.72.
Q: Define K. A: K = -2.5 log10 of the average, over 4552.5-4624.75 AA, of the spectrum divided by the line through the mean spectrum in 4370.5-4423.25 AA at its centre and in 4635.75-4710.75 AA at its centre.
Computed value -0.11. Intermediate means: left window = 3.94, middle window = 5.86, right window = 5.92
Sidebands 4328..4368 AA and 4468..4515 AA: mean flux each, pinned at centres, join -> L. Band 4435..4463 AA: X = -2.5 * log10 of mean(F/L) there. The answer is 0.19 mag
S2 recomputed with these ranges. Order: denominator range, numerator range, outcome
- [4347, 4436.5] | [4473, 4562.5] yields 1.39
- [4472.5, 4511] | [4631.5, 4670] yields 1.18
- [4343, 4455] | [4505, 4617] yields 1.46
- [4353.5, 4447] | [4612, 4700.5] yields 1.66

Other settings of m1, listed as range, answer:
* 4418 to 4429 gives 4.38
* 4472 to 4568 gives 5.37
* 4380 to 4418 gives 3.68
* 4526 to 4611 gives 5.5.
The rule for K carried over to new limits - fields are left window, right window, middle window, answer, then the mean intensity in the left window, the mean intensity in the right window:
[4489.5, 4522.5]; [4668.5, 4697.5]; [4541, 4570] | 0.04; 5.68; 6.07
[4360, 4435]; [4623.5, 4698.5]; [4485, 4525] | -0.17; 4.04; 6.04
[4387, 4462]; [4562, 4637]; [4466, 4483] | -0.09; 4.12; 5.97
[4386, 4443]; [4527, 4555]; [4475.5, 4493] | -0.12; 4.06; 4.95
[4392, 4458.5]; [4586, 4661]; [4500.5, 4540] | -0.08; 4.18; 5.96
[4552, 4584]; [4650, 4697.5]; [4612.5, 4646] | -0.04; 5.77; 6.05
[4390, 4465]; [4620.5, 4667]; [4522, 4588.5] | -0.02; 4.14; 6.07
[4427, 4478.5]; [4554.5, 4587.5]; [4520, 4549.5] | 0.06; 4.42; 5.73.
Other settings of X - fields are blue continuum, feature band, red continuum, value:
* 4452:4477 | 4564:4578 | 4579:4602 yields -0.10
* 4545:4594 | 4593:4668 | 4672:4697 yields -0.01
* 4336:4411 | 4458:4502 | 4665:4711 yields -0.07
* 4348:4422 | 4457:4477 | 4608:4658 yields 0.05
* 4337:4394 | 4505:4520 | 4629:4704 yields -0.20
